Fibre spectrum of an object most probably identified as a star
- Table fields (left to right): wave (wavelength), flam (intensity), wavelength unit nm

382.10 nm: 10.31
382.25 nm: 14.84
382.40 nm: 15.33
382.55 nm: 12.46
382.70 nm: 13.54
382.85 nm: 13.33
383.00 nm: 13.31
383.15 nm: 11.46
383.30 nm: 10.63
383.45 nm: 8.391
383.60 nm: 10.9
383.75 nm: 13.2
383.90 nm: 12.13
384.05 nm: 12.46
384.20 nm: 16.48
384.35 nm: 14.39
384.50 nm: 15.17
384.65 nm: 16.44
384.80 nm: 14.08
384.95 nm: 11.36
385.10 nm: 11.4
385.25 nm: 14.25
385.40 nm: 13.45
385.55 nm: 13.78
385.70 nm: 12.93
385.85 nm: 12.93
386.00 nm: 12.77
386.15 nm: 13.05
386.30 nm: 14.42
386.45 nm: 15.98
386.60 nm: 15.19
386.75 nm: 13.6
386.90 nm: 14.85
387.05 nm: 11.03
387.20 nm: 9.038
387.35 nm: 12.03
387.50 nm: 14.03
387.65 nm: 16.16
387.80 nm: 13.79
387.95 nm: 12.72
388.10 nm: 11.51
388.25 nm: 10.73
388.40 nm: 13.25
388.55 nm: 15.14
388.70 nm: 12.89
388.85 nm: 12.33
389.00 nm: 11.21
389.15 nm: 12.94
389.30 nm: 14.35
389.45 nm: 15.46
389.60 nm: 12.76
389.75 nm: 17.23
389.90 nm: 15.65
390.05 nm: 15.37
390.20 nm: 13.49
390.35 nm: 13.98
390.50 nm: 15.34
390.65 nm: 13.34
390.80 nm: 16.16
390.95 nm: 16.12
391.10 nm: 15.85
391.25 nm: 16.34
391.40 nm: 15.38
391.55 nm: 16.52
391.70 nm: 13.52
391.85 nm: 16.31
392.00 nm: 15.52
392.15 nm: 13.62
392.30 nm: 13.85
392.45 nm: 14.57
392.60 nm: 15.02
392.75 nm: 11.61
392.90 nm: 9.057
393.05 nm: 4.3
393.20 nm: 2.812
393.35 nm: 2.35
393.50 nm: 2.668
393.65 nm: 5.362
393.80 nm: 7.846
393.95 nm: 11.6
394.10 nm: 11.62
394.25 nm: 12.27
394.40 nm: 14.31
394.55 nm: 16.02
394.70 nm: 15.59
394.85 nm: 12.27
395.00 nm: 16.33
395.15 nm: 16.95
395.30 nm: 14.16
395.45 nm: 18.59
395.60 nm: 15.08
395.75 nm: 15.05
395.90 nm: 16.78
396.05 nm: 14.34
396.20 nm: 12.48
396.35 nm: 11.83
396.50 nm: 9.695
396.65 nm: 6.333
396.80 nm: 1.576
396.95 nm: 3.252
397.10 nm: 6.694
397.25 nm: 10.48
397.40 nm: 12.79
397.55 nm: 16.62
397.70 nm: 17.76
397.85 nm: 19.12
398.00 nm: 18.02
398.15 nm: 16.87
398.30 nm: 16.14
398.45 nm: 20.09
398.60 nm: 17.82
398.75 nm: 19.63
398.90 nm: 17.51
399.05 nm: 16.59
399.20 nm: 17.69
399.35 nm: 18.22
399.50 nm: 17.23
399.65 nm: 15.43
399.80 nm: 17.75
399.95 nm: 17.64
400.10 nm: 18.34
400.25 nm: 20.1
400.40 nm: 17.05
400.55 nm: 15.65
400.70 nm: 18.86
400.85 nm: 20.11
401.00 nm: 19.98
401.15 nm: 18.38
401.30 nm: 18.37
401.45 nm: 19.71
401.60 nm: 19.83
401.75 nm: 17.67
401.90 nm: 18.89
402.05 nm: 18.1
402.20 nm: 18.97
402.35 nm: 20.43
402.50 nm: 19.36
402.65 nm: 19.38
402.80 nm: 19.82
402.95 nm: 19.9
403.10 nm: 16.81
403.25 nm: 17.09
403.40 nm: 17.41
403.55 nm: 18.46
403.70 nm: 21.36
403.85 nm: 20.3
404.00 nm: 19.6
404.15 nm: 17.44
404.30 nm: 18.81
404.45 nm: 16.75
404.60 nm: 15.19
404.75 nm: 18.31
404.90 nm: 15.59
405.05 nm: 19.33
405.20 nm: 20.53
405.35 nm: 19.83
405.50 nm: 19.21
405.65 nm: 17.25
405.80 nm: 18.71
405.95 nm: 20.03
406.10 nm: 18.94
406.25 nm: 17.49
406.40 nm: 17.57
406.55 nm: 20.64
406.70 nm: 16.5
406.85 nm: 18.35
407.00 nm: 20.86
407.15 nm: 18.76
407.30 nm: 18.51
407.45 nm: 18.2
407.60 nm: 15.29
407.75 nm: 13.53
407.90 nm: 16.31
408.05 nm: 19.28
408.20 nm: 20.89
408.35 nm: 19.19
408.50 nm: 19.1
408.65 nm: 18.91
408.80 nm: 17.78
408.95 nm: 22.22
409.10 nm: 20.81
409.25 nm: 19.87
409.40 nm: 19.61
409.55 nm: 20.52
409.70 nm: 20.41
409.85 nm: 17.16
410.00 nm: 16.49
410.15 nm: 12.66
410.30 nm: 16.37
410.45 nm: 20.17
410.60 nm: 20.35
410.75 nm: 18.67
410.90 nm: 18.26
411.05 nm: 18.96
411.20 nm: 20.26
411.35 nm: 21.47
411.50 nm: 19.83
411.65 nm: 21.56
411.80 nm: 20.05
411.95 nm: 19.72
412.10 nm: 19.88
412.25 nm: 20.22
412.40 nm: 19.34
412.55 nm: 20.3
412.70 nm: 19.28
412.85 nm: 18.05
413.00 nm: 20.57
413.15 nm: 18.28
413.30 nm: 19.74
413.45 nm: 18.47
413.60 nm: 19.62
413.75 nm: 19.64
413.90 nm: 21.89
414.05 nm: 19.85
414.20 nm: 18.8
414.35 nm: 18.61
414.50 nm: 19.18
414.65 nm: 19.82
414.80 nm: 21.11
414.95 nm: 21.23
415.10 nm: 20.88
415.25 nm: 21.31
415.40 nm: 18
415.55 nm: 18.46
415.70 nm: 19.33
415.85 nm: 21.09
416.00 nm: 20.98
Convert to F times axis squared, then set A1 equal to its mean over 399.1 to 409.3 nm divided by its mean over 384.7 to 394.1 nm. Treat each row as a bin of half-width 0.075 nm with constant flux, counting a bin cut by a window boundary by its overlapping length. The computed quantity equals 1.56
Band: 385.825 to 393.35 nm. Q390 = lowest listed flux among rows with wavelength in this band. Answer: 2.35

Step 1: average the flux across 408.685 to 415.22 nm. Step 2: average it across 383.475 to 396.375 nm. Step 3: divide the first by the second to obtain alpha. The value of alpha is 1.5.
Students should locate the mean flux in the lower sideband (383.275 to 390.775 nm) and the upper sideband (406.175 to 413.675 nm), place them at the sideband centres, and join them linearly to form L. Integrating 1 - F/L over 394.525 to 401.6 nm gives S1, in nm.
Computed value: 0.22 nm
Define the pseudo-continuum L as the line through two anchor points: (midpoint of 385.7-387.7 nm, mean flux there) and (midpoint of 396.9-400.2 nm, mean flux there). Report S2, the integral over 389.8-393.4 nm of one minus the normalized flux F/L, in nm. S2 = 0.30 nm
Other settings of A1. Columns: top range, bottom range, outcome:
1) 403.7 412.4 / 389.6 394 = 1.64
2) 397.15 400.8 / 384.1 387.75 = 1.34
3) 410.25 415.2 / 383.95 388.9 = 1.68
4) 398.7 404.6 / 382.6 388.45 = 1.53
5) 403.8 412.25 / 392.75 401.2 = 1.42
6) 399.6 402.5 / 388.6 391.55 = 1.34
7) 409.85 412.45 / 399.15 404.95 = 1.08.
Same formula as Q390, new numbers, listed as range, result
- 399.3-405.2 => 15.19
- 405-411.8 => 12.66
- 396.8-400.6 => 1.576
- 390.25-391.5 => 13.34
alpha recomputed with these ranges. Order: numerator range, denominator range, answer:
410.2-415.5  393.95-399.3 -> 1.38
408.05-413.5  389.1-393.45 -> 1.45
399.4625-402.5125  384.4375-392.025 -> 1.32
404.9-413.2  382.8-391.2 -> 1.40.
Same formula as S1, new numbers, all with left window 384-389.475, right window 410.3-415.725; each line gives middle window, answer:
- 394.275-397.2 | 0.58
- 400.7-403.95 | -0.36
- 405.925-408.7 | 0.01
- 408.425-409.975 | -0.06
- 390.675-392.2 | -0.10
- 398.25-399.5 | -0.12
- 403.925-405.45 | -0.04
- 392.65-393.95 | 0.76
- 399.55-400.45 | -0.06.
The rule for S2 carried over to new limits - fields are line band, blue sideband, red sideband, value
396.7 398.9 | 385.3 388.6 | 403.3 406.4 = 0.32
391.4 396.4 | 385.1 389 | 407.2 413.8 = 0.81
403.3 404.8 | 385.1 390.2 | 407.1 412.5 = -0.07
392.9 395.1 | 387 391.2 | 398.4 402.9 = 0.85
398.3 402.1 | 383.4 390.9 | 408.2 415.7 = -0.36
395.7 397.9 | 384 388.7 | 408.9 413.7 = 0.61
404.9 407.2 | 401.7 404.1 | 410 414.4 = 0.03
